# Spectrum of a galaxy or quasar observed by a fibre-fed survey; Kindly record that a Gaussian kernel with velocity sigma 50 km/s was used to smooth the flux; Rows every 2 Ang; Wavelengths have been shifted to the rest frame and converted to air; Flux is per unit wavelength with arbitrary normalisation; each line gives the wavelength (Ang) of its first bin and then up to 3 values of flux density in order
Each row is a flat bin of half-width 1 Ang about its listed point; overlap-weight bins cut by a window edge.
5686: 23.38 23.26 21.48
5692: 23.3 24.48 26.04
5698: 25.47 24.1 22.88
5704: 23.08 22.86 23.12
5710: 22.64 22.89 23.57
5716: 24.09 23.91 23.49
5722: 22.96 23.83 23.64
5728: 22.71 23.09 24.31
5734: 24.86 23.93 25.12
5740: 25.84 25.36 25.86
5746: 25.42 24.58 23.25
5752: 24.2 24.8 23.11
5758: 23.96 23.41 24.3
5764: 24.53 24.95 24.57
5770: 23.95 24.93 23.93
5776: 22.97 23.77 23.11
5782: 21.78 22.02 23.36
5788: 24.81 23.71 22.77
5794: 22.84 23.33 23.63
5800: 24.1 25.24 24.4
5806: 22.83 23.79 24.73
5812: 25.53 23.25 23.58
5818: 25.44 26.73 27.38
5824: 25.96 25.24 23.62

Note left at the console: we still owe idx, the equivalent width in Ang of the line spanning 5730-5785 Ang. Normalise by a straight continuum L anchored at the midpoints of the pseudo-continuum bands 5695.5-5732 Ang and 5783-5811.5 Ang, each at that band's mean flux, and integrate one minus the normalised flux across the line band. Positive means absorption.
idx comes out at -1.2 Ang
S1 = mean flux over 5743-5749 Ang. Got 25.3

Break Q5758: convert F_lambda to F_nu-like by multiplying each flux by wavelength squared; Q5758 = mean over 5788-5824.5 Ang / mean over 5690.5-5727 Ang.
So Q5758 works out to 1.1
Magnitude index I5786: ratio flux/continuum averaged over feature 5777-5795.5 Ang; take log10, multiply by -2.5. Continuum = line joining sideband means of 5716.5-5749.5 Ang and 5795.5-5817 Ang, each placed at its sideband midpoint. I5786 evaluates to 0.05 mag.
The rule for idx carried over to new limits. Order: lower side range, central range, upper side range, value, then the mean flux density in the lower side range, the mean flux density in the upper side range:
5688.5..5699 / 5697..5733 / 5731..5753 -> 1.37 Ang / 24.1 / 24.8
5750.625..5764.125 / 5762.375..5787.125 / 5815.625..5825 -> 0.86 Ang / 24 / 26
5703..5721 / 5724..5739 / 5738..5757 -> 0.09 Ang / 23.3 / 24.7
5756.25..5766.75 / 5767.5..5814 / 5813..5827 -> 1.93 Ang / 24.1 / 25.4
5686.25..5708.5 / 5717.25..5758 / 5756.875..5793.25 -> -0.92 Ang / 23.6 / 23.7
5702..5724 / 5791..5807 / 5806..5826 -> 0.72 Ang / 23.3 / 25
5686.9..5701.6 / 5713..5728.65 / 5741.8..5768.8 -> 0.40 Ang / 24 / 24.4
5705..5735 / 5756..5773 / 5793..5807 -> -0.45 Ang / 23.5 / 23.8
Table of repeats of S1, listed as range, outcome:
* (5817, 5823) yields 26.5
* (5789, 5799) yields 23.3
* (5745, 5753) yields 24.4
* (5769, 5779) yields 23.9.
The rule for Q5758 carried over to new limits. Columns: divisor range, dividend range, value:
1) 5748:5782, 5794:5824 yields 1.04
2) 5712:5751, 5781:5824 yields 1.02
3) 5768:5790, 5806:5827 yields 1.08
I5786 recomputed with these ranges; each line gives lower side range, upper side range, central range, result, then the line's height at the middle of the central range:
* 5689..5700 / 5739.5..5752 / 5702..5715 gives 0.06 mag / 24.4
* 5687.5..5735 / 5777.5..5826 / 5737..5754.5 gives -0.05 mag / 23.8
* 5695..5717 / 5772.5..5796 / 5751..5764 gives -0.03 mag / 23.4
